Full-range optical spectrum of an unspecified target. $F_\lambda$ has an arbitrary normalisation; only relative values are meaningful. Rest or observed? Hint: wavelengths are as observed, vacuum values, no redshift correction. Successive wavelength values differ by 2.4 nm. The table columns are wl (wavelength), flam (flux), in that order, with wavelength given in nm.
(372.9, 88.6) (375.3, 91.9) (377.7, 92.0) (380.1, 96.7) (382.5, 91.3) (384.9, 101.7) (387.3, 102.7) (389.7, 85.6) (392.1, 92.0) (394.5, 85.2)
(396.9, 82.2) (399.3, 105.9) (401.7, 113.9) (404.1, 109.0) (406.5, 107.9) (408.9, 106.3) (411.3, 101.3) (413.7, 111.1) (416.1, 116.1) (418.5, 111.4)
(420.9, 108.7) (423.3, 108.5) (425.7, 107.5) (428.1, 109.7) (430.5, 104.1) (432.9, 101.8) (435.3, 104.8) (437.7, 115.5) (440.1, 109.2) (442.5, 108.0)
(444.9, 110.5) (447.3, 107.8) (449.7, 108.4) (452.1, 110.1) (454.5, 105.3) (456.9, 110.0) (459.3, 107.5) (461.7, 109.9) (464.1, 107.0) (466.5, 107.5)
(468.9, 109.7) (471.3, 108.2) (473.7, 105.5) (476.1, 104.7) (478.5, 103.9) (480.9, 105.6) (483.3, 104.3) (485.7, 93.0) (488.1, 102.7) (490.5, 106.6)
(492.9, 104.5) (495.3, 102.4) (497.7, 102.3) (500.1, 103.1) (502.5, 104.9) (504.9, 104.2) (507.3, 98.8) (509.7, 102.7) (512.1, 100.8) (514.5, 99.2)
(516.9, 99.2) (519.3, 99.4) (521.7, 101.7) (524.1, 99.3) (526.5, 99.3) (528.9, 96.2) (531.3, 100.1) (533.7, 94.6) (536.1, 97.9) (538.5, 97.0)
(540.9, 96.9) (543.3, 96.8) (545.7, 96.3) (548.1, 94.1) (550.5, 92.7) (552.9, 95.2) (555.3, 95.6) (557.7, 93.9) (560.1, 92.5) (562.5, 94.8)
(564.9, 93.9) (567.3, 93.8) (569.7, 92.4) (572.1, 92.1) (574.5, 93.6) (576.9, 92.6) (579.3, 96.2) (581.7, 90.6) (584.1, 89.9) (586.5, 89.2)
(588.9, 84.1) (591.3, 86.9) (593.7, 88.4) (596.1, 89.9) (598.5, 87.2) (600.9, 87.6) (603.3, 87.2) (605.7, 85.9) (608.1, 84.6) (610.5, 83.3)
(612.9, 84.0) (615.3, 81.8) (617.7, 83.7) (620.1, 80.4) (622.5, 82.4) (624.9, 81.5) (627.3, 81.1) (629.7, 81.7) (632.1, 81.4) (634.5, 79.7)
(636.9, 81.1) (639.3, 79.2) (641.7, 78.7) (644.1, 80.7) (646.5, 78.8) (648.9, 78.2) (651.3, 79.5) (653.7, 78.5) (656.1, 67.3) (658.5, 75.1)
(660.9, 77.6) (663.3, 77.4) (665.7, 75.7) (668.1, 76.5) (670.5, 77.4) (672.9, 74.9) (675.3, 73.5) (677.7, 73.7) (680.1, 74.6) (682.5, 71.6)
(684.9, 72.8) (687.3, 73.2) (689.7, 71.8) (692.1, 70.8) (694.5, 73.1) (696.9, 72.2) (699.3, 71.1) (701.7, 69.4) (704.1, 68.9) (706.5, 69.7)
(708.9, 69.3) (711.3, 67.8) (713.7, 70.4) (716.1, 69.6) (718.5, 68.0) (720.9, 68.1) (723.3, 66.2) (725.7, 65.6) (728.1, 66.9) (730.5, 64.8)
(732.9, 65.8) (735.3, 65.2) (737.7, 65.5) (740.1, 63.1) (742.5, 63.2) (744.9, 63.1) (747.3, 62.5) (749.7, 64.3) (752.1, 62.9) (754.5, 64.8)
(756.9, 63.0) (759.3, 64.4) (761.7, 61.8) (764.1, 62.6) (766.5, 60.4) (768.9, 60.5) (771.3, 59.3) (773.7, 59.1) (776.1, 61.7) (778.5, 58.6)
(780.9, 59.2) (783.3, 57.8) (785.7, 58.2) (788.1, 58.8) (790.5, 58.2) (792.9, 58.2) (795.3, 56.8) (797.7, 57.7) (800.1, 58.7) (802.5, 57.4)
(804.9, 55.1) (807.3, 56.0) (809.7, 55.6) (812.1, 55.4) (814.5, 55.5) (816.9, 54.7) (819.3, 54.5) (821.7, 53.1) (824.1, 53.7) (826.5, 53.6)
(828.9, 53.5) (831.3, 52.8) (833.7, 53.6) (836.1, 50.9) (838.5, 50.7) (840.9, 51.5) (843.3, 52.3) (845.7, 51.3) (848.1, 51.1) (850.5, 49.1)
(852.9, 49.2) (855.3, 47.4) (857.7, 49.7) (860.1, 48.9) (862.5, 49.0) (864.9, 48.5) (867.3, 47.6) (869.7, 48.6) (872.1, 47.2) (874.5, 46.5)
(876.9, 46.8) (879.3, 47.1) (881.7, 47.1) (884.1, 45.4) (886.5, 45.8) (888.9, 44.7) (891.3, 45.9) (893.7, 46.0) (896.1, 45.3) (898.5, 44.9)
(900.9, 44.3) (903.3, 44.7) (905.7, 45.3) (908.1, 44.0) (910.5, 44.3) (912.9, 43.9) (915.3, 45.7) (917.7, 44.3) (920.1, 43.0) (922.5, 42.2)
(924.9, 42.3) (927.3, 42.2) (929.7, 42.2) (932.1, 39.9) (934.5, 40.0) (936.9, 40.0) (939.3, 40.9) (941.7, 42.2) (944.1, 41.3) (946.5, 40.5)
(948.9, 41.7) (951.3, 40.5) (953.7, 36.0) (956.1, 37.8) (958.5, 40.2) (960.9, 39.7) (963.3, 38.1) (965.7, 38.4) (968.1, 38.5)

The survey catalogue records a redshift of 0.000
